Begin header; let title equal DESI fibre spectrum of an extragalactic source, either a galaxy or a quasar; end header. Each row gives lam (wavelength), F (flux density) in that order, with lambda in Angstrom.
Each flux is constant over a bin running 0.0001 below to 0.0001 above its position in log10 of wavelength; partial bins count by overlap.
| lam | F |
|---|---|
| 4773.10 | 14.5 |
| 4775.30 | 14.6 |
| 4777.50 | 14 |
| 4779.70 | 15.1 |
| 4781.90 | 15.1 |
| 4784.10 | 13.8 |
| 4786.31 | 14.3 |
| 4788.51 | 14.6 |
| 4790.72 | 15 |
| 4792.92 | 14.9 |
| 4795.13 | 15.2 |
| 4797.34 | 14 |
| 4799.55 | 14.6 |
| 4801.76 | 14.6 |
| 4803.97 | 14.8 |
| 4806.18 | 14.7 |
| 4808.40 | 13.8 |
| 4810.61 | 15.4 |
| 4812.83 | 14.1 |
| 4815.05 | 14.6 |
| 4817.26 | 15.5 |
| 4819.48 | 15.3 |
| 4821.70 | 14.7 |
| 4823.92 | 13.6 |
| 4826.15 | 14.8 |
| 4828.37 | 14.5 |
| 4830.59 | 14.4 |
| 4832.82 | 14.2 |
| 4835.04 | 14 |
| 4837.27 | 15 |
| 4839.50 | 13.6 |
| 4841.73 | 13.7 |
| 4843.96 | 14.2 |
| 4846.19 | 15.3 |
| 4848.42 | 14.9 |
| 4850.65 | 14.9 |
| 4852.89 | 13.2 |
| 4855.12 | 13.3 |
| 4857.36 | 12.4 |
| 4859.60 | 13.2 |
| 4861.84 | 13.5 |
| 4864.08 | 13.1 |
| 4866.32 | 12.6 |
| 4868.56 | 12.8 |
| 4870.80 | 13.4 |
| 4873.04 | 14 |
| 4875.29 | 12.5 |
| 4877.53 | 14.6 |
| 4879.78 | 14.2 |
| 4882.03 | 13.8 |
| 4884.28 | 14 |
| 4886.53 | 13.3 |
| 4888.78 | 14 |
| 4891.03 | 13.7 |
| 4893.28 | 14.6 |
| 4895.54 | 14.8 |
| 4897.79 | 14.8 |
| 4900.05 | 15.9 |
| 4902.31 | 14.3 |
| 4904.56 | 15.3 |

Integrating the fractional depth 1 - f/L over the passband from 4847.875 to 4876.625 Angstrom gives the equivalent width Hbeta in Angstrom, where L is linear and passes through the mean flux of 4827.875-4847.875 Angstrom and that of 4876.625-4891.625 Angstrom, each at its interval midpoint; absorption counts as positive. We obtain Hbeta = 1.6 Angstrom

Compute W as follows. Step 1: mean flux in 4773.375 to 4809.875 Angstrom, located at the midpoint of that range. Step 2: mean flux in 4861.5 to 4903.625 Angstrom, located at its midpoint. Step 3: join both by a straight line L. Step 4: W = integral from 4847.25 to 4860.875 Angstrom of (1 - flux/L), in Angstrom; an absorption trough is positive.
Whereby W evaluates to 0.4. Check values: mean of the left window 14.6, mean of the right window 13.9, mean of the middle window 13.7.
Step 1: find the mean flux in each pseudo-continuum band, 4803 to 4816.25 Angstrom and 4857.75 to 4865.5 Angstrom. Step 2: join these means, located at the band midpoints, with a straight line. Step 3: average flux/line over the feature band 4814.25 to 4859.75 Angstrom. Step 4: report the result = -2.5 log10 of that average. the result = -0.03 mag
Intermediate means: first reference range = 14.6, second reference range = 13.2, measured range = 14.3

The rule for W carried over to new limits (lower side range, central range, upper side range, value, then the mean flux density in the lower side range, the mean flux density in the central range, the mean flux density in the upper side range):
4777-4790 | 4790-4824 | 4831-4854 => -0.6 Angstrom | 14.5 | 14.7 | 14.3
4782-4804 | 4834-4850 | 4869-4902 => -0.1 Angstrom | 14.6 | 14.4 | 14.1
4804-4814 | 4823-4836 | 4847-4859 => -0.1 Angstrom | 14.5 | 14.3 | 13.8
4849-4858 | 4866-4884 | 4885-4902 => 0.6 Angstrom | 13.6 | 13.6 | 14.4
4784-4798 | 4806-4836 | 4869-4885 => -0.5 Angstrom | 14.6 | 14.5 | 13.7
